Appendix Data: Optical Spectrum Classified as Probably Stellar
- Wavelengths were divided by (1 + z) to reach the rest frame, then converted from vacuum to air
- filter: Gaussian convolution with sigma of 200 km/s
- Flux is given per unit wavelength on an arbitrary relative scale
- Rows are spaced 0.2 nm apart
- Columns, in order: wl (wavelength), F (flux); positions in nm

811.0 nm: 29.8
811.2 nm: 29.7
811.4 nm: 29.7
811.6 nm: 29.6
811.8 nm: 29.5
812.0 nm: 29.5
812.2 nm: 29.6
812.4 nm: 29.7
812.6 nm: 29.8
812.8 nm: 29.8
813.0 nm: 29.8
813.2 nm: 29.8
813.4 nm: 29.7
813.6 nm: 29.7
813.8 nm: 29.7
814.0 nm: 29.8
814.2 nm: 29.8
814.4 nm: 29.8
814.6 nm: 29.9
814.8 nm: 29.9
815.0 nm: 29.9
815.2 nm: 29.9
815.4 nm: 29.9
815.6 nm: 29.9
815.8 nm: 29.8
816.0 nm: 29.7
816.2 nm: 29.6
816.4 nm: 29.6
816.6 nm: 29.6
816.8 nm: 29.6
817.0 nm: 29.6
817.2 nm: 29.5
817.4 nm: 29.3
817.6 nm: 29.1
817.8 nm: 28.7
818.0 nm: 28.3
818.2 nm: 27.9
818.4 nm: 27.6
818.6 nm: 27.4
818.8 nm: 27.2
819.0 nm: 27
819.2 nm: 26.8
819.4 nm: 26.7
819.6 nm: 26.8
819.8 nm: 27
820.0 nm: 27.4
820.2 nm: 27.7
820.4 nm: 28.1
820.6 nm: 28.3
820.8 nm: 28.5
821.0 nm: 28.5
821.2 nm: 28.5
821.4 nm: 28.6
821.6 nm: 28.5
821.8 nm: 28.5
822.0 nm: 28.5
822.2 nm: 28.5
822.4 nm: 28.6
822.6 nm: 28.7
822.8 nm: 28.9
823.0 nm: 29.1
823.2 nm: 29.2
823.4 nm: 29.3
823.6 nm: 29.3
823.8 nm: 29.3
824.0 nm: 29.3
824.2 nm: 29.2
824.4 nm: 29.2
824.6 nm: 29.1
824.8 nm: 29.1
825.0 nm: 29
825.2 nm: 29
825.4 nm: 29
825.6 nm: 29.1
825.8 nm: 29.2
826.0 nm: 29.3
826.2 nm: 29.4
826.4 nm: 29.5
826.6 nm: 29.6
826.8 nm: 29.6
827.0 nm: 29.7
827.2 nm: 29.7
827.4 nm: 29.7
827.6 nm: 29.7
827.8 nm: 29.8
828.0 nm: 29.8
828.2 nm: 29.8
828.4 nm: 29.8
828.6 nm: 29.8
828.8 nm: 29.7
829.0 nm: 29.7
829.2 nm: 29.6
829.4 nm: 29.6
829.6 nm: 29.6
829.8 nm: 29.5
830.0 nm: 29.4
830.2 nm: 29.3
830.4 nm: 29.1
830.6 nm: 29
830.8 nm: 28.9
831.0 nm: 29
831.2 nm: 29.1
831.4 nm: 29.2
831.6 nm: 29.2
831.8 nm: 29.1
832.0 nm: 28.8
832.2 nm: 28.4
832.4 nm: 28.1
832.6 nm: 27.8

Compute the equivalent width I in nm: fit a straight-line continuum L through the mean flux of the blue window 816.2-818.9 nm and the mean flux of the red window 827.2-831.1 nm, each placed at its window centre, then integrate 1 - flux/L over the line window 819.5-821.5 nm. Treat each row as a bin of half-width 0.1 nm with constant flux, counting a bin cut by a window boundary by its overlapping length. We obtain 0.07 nm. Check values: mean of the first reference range 28.8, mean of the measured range 27.9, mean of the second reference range 29.5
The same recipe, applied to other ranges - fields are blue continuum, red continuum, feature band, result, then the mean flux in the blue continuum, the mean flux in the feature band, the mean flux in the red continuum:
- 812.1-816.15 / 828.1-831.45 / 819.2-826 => 0.232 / 29.8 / 28.6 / 29.4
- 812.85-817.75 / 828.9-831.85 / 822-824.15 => 0.035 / 29.7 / 29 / 29.3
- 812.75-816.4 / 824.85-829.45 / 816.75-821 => 0.241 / 29.8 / 28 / 29.5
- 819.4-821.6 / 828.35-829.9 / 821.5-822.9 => -0.017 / 27.9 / 28.6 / 29.7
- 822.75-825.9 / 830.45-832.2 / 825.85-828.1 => -0.040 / 29.1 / 29.6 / 29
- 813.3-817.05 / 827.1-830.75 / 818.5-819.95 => 0.132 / 29.8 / 27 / 29.6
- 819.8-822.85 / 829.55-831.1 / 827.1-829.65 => -0.061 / 28.3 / 29.7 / 29.2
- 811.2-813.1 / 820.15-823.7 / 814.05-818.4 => -0.031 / 29.7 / 29.5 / 28.6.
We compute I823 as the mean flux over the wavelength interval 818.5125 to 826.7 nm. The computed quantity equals 28.5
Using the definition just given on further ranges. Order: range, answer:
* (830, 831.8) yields 29.1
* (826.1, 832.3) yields 29.4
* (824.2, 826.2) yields 29.1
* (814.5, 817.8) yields 29.6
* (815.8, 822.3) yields 28.4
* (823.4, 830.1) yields 29.5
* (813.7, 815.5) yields 29.8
